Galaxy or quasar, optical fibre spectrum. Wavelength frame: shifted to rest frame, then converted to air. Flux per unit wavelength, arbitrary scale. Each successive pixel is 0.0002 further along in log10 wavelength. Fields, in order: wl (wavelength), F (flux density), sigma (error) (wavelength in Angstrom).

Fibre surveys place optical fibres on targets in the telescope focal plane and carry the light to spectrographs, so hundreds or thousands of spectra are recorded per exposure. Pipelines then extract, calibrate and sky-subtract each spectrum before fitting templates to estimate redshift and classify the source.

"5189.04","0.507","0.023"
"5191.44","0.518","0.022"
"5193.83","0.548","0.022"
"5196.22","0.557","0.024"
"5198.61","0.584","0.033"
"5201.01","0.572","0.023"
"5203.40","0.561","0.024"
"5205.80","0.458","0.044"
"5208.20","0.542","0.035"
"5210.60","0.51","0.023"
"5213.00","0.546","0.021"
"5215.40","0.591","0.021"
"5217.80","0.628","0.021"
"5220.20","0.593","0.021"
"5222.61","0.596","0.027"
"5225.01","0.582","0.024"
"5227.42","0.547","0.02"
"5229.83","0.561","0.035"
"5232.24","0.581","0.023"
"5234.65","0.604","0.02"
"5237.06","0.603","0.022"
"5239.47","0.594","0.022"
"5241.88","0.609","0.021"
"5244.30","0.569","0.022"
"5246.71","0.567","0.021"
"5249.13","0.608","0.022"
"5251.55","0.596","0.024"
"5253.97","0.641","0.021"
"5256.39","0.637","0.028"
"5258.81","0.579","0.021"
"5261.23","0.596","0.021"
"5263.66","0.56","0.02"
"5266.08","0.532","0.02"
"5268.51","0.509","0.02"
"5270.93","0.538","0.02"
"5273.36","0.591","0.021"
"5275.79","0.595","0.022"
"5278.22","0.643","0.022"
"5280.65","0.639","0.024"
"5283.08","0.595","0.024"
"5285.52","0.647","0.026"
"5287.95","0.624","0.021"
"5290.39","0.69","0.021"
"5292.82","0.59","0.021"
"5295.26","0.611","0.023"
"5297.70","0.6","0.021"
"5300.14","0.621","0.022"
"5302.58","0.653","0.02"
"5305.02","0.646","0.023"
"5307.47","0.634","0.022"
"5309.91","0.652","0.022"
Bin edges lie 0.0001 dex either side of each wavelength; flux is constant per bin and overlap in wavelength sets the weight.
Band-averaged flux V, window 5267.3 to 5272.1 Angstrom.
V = 0.524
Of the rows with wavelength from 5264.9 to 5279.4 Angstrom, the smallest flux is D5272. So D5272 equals 0.509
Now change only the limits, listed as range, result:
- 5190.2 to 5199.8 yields 0.518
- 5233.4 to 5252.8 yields 0.567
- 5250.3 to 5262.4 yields 0.579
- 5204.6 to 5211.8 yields 0.458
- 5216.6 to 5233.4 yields 0.547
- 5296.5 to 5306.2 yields 0.6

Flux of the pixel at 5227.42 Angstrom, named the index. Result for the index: 0.547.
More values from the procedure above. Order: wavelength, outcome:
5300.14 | 0.621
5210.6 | 0.51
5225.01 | 0.582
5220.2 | 0.593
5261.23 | 0.596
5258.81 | 0.579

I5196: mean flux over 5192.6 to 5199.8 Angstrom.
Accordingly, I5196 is 0.563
